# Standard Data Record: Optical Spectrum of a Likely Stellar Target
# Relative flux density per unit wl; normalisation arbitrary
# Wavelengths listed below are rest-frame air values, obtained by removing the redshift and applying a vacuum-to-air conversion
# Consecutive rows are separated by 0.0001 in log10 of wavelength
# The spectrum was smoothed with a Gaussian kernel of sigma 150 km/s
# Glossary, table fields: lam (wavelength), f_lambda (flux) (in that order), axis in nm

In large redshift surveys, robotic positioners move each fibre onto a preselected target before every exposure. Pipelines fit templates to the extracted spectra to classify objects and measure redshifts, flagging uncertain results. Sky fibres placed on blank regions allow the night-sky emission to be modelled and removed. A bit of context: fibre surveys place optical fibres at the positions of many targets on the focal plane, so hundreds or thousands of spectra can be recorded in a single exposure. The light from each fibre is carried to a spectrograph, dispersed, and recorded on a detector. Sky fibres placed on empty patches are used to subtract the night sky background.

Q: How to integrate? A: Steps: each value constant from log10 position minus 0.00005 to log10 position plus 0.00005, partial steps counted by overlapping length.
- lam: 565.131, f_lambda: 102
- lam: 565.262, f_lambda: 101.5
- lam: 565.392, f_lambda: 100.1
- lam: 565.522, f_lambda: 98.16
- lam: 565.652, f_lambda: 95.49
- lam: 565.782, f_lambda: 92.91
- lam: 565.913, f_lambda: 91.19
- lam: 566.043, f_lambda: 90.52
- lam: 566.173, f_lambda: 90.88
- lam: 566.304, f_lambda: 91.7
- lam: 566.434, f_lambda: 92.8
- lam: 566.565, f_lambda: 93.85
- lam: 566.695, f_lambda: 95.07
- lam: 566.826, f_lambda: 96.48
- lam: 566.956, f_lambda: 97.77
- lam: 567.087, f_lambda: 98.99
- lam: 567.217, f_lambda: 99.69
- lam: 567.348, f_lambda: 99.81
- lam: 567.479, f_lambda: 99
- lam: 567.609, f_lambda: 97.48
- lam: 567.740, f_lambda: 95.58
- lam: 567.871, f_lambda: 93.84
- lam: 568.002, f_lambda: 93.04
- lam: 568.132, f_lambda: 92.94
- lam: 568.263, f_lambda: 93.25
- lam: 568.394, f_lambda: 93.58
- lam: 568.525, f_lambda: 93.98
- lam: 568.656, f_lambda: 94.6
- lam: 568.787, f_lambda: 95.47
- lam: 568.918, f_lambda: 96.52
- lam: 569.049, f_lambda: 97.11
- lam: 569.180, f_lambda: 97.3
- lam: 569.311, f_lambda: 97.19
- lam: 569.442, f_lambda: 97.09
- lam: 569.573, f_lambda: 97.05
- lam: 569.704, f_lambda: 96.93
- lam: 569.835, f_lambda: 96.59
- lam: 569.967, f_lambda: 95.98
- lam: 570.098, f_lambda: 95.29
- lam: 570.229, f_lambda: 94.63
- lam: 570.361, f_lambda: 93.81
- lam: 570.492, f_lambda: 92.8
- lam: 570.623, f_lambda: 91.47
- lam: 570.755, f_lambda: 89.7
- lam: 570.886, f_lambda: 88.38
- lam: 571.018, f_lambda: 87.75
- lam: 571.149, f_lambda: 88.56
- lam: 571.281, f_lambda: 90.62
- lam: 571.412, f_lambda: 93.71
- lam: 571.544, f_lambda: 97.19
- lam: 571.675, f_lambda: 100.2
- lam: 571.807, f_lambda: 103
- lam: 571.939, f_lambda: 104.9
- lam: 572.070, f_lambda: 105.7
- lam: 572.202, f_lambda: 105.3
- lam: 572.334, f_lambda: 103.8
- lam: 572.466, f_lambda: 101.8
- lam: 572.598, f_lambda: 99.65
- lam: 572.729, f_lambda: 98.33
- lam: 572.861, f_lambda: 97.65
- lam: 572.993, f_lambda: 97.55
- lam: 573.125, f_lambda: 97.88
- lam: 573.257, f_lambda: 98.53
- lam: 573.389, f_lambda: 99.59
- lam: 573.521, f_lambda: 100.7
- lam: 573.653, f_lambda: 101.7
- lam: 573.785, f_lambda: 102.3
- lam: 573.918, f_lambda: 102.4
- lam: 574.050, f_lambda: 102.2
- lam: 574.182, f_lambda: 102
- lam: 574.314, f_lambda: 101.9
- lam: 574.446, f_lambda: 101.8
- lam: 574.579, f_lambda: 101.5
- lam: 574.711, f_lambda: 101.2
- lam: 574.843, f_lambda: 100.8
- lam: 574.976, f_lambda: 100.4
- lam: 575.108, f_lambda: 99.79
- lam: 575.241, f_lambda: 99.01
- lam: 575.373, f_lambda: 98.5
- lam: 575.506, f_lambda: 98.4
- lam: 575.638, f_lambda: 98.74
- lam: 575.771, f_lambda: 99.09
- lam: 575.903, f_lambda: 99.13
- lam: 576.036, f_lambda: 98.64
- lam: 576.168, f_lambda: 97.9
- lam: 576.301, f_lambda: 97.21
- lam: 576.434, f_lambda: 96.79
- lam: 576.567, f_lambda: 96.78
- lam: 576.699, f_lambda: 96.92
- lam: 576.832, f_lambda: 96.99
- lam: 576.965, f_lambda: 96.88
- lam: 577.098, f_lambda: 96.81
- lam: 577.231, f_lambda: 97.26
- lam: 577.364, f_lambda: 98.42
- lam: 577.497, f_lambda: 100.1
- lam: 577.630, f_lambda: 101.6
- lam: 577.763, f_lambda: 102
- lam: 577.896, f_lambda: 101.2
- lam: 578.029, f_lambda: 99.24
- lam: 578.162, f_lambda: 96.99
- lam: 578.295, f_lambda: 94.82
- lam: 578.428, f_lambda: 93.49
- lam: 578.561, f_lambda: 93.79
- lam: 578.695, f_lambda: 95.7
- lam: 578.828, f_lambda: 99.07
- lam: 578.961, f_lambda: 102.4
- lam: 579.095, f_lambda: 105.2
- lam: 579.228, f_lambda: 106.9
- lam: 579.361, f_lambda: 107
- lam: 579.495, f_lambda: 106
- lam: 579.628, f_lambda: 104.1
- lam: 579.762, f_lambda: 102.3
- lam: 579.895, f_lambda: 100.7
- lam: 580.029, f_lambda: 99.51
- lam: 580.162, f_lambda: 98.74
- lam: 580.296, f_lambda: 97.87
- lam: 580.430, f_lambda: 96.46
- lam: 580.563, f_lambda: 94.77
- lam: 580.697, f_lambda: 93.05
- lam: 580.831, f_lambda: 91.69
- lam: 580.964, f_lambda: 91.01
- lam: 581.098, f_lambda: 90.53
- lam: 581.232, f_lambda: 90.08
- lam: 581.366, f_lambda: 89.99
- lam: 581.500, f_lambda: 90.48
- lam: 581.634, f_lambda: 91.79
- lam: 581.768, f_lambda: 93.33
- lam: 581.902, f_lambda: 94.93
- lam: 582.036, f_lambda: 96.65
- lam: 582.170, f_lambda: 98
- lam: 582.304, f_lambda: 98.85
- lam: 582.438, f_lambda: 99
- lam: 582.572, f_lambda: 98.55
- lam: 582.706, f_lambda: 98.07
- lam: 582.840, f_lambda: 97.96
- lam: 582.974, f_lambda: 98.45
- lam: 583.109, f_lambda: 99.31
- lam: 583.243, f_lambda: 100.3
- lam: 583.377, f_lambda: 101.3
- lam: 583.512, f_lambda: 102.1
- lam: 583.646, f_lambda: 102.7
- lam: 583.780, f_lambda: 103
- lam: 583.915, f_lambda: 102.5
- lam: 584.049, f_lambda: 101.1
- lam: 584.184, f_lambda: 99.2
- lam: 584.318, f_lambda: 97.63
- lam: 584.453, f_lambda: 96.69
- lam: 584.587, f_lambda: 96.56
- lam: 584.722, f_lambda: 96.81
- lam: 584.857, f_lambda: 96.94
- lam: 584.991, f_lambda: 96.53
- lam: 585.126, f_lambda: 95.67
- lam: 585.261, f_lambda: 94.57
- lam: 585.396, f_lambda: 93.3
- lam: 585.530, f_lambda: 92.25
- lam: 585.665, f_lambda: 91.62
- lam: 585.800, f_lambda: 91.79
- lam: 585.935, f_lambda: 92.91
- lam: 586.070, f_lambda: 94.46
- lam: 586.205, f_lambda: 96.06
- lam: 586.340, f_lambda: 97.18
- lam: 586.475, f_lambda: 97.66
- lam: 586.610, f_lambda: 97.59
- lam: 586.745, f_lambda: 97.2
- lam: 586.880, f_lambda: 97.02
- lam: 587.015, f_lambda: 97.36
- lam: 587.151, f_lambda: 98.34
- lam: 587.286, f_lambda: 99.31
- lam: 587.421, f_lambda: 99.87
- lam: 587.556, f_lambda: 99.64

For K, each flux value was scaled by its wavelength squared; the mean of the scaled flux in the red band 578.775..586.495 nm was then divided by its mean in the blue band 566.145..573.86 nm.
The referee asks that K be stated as 1.05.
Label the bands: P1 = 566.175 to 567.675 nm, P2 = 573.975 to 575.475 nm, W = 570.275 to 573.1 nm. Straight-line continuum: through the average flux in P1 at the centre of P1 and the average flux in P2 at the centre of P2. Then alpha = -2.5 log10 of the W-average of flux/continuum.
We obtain 0.03 mag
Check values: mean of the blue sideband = 96.3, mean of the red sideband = 101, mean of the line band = 96.8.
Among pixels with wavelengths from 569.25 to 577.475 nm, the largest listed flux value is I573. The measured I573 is 105.7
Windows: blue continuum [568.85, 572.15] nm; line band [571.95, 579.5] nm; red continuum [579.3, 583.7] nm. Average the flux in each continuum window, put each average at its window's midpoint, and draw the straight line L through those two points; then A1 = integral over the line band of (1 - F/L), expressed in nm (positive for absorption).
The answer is -0.27 nm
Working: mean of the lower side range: 95.6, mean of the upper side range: 97.4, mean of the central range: 99.9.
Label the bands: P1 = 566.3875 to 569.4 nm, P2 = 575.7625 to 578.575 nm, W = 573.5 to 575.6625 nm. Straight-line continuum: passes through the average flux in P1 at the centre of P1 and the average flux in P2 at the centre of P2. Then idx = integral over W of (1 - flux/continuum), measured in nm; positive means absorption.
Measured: -0.08 nm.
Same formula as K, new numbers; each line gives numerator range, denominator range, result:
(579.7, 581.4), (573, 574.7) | 0.97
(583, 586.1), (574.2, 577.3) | 1.02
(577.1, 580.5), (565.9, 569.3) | 1.09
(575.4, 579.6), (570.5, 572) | 1.08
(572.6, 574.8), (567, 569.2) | 1.07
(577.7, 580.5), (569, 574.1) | 1.05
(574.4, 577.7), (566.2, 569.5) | 1.06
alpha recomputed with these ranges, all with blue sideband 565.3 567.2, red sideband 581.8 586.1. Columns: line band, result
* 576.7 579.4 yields -0.03 mag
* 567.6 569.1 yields 0.01 mag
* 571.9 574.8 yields -0.06 mag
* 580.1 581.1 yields 0.03 mag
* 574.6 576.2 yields -0.04 mag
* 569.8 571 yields 0.03 mag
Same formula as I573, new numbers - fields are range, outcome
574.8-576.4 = 100.8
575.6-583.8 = 107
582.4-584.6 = 103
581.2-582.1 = 96.65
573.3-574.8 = 102.4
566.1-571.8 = 100.2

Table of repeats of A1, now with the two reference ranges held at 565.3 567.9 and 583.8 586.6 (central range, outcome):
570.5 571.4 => 0.06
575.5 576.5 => -0.02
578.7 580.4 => -0.11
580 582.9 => 0.03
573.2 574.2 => -0.06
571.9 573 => -0.07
